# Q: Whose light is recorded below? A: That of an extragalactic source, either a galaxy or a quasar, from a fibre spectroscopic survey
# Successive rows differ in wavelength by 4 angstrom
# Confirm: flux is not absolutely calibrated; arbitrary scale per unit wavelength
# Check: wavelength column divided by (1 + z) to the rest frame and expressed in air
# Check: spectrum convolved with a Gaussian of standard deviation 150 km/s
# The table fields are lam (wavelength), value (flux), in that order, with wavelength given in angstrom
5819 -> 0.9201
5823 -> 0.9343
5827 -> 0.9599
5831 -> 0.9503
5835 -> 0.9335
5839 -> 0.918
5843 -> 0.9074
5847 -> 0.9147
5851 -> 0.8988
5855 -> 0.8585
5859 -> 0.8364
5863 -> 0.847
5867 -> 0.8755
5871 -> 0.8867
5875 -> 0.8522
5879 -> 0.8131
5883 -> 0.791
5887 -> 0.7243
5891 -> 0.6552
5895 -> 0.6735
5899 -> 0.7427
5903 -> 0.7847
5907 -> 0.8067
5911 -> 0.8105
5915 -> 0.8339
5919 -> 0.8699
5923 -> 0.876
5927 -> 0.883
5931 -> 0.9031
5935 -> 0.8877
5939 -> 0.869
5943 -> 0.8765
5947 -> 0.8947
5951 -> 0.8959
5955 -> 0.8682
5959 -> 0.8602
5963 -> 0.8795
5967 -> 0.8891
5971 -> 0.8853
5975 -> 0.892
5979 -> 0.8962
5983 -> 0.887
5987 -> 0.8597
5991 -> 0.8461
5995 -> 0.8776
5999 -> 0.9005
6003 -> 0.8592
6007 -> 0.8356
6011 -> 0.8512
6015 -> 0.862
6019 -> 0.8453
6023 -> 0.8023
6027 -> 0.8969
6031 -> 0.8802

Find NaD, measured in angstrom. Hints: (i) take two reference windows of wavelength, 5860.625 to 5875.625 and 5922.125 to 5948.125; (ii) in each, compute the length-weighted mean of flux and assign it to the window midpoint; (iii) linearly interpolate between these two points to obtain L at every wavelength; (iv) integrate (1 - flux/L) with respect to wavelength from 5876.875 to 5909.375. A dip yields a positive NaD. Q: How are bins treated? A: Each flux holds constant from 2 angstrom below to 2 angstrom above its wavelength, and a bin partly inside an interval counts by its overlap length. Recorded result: 4.6 angstrom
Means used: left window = 0.866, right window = 0.884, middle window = 0.75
